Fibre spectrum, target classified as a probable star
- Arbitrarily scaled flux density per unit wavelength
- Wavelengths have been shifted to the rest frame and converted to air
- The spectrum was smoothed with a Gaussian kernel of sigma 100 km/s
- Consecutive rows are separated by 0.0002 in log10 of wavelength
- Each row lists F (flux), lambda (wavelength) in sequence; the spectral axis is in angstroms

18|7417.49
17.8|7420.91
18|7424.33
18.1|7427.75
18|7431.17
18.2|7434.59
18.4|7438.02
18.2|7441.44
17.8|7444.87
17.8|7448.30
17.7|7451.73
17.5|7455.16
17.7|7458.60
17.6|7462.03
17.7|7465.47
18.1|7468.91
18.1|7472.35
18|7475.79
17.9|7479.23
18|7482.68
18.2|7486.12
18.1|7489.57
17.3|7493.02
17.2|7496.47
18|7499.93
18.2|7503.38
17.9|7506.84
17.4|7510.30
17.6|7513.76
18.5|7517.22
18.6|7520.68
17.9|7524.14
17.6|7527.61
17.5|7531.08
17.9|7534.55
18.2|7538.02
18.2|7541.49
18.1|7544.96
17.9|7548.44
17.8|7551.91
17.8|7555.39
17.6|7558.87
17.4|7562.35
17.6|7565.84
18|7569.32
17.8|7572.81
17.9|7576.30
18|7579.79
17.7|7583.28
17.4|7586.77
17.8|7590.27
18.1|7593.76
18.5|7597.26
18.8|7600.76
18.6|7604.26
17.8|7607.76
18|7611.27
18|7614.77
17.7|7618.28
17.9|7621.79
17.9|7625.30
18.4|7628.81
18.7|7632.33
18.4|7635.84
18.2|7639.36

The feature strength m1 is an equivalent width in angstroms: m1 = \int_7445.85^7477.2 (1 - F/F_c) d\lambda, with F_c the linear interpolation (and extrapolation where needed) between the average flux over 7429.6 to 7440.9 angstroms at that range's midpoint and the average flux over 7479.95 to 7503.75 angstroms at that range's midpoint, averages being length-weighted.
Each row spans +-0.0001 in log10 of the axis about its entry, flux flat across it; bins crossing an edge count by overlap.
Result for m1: 0.4 angstroms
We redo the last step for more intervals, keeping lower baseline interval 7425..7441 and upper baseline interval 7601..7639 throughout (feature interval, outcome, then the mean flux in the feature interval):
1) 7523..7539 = 0.3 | 17.8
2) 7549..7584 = 0.8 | 17.8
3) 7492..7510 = 0.5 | 17.7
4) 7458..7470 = 0.3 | 17.8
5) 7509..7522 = 0.1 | 18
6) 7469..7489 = 0.1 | 18.1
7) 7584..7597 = 0.2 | 17.8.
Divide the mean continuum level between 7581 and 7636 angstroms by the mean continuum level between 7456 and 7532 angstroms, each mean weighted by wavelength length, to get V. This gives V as 1.0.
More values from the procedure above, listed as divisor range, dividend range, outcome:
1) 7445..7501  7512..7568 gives 1.00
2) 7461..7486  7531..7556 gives 1.00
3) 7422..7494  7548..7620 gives 1.00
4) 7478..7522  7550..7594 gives 0.99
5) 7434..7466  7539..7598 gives 1.00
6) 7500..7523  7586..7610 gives 1.01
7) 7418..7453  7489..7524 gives 0.99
